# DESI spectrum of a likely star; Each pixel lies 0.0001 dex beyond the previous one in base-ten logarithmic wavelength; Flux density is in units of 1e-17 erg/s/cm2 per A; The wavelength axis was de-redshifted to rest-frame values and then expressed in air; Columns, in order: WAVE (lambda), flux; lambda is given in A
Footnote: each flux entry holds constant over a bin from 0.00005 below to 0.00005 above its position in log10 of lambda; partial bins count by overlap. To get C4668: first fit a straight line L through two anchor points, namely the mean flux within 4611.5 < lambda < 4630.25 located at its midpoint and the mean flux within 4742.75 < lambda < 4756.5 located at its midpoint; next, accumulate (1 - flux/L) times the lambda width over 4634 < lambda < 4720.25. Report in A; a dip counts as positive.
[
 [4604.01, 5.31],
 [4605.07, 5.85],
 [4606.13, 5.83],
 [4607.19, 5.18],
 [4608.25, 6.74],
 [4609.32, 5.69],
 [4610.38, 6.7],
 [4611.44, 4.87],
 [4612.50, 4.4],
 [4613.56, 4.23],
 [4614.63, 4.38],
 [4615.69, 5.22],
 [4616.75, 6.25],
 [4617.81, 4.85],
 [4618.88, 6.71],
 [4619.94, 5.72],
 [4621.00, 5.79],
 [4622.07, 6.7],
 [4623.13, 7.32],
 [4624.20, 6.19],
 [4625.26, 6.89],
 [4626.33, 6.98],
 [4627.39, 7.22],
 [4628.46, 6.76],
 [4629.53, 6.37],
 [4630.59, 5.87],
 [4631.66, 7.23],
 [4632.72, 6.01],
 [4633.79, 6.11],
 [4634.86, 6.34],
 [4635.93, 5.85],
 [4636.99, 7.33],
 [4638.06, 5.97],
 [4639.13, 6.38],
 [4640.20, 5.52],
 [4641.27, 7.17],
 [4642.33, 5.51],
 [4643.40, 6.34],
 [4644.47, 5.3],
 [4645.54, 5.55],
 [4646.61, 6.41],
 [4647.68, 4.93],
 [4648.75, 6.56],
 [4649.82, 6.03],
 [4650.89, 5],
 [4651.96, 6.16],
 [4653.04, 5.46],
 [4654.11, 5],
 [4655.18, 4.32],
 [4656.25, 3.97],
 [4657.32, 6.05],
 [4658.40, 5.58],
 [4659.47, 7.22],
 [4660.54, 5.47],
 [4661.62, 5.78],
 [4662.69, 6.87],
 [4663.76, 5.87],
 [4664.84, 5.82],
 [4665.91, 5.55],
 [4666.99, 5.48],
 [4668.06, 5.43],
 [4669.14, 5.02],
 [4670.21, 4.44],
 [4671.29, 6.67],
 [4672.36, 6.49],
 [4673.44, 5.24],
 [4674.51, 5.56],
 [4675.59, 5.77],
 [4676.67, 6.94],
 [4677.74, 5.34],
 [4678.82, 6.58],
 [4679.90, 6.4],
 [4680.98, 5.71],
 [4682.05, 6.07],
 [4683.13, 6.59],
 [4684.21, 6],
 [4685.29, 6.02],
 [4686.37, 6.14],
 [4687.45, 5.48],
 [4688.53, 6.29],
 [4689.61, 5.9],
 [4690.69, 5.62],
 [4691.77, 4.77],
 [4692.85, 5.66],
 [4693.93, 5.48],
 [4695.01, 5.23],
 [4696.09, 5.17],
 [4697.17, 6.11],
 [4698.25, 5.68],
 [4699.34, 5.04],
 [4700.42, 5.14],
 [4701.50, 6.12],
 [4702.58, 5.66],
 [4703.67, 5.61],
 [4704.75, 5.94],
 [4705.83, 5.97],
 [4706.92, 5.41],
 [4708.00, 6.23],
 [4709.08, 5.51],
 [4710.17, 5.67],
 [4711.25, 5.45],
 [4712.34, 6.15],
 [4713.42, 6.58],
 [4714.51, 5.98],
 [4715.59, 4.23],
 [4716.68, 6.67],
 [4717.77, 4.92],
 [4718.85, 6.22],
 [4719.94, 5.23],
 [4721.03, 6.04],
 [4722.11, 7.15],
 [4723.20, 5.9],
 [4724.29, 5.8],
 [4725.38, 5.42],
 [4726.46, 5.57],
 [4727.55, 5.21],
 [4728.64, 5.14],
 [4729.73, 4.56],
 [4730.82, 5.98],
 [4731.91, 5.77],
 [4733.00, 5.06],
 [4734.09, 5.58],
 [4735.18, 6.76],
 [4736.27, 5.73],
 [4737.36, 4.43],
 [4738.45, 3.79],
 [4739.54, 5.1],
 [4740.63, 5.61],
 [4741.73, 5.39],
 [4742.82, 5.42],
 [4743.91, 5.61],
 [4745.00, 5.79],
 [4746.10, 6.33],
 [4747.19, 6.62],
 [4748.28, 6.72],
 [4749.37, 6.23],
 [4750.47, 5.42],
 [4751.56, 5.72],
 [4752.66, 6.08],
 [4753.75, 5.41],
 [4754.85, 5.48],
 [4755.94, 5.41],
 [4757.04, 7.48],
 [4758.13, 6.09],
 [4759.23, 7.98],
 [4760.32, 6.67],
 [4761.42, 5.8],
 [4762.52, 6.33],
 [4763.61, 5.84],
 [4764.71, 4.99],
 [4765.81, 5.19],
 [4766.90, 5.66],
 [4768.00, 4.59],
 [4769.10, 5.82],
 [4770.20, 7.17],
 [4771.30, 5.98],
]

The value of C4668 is 2.2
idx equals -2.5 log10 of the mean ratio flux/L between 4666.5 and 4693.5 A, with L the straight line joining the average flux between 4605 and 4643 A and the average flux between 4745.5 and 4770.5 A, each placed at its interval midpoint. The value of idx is 0.04 mag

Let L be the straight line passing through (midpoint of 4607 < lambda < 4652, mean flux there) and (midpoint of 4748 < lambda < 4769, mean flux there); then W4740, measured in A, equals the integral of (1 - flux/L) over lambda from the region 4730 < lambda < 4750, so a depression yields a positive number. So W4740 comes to 1.02 A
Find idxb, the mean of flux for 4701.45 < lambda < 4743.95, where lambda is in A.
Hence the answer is 5.61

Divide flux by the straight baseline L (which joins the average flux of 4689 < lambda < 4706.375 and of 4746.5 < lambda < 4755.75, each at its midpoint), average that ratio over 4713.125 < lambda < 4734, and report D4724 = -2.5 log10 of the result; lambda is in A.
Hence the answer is 0.02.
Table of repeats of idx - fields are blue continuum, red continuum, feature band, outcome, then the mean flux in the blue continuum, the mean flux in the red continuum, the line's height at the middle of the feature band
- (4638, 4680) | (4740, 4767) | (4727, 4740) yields 0.130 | 5.77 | 5.97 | 5.93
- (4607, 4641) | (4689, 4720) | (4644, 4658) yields 0.093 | 6.07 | 5.64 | 5.93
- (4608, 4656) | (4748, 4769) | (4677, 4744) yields 0.052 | 5.95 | 5.94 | 5.94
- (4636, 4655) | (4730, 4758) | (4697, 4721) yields 0.013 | 5.89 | 5.71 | 5.77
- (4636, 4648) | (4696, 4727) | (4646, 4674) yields 0.061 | 6.05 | 5.75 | 5.98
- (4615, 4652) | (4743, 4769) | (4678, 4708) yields 0.056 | 6.18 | 5.97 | 6.08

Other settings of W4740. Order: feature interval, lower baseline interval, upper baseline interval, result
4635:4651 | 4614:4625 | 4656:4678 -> -0.48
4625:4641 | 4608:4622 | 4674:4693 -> -2.37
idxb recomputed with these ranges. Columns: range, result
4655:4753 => 5.71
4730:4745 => 5.4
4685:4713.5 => 5.69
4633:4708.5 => 5.8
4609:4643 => 6.08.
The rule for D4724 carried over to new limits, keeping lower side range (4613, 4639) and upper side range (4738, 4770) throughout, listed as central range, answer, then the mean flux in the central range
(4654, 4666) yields 0.081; 5.65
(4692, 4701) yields 0.108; 5.42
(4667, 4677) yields 0.067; 5.69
